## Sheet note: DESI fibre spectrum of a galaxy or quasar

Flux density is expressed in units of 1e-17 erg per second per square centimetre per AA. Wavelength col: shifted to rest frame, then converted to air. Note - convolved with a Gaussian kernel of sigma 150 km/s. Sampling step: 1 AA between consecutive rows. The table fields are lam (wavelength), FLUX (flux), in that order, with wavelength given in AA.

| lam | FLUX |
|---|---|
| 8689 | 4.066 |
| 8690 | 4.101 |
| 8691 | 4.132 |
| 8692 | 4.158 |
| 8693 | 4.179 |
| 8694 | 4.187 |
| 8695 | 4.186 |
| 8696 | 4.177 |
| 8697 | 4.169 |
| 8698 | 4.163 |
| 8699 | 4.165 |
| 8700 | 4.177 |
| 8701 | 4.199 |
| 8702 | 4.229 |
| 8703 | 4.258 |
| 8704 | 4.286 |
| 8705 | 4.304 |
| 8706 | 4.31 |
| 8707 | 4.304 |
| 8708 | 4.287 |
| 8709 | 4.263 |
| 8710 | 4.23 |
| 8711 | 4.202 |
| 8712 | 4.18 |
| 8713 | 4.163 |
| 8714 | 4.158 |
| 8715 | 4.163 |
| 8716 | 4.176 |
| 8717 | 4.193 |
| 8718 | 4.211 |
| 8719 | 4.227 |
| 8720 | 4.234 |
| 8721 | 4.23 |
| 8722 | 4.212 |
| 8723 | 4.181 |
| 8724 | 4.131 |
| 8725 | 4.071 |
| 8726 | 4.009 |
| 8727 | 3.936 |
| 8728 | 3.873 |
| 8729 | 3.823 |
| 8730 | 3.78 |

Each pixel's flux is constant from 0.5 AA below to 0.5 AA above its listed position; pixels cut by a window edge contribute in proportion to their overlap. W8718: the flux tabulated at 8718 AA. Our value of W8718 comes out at 4.211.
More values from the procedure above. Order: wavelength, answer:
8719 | 4.227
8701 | 4.199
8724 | 4.131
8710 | 4.23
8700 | 4.177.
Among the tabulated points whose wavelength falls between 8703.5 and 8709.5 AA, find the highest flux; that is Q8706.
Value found 4.31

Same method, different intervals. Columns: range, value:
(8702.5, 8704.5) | 4.286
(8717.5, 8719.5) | 4.227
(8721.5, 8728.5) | 4.212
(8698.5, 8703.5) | 4.258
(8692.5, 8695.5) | 4.187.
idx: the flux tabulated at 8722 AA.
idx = 4.212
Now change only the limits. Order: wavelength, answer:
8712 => 4.18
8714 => 4.158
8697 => 4.169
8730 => 3.78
